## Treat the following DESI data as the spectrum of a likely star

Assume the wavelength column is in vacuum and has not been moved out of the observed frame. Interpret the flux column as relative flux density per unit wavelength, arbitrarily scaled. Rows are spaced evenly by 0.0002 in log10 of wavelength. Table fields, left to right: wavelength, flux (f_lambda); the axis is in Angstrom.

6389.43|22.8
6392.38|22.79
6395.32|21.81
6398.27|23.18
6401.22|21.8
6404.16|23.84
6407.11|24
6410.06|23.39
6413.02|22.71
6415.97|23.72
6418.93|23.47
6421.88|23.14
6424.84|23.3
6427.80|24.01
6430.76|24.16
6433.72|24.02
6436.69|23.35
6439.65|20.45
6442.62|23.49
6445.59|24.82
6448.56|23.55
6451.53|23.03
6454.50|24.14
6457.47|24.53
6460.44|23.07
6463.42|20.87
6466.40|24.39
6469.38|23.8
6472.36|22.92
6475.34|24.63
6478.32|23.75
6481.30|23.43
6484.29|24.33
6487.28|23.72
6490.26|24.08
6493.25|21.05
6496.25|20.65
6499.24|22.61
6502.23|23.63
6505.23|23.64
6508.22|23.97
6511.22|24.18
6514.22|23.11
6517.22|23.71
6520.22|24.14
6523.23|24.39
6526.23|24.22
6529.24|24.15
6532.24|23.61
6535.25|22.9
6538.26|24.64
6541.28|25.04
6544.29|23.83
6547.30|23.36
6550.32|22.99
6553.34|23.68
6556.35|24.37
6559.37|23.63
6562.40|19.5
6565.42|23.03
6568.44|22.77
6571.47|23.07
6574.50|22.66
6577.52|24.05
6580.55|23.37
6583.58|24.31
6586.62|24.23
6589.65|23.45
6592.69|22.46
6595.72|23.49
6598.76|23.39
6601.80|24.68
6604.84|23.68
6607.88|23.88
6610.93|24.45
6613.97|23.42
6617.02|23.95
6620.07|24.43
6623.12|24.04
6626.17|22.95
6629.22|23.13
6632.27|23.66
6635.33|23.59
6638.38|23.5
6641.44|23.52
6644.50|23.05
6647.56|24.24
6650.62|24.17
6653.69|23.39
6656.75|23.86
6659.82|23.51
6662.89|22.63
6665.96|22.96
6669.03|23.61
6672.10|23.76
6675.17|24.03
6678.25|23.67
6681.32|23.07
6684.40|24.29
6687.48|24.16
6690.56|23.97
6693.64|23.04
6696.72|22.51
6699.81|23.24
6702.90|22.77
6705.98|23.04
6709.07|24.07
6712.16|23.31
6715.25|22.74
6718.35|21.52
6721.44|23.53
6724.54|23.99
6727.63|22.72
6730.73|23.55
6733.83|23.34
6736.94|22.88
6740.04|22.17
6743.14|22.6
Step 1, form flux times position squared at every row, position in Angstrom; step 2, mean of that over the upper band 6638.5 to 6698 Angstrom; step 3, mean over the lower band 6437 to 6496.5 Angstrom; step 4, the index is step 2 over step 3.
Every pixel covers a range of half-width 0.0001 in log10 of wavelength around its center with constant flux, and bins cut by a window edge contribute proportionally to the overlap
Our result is 1.08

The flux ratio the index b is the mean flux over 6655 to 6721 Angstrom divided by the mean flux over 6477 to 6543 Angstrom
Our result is 1.0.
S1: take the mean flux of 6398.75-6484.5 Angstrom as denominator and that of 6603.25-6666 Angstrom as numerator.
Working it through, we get 1.01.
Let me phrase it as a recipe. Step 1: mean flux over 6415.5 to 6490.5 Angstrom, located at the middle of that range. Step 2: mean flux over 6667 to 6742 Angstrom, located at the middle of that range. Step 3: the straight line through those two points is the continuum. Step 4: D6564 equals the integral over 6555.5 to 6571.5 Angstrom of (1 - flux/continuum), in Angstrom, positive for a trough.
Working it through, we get 0.5 Angstrom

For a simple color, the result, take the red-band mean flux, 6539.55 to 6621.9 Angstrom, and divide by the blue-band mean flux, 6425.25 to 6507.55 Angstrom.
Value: 1.01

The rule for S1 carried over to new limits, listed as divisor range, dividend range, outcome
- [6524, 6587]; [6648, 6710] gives 1.00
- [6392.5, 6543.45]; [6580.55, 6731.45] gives 1.00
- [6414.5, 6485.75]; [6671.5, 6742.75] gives 0.99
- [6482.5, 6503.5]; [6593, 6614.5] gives 1.04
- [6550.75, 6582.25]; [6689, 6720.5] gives 1.00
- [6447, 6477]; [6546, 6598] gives 0.99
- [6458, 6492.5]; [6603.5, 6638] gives 1.01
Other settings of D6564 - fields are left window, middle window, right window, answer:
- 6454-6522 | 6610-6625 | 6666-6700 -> -0.32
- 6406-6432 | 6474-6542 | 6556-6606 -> -0.66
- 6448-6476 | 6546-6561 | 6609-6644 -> 0.00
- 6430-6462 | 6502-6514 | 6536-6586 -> -0.18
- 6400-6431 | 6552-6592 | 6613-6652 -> 0.63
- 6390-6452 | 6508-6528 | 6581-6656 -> -0.42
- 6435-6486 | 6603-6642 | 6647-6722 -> -0.52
